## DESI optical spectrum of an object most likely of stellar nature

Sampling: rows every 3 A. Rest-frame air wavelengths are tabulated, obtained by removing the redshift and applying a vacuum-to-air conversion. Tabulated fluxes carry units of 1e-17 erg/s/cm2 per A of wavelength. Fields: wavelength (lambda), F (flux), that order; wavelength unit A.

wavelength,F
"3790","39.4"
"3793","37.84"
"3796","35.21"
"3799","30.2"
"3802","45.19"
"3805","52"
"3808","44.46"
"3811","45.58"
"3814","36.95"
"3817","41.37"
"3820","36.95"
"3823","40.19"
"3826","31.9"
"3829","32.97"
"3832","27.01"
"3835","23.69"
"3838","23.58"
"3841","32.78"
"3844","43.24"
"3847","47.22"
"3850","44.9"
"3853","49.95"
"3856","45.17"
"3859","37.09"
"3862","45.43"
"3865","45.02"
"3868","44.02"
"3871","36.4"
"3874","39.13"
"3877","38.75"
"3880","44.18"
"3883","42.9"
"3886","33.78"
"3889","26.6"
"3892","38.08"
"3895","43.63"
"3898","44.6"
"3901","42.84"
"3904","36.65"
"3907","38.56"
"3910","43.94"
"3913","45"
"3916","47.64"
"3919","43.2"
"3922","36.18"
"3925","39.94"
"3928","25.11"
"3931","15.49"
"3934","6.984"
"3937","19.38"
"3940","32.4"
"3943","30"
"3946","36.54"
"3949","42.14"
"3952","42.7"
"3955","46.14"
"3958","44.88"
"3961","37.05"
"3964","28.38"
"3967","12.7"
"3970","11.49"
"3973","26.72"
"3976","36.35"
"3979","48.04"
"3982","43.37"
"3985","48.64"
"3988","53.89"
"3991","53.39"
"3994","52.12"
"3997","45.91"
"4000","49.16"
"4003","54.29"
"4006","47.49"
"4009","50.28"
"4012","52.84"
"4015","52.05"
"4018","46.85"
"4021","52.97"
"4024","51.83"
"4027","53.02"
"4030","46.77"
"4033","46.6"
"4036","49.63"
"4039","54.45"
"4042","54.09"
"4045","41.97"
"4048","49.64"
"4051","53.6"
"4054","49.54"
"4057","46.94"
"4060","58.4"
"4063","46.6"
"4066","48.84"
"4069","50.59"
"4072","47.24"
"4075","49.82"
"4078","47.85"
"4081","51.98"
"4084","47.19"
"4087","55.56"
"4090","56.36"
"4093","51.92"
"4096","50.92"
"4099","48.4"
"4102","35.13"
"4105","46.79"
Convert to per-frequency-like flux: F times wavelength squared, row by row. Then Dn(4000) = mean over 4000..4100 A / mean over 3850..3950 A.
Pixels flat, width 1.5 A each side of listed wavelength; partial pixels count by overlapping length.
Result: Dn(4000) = 1.45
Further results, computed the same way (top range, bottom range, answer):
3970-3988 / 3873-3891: 1.10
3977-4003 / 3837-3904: 1.30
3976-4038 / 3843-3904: 1.28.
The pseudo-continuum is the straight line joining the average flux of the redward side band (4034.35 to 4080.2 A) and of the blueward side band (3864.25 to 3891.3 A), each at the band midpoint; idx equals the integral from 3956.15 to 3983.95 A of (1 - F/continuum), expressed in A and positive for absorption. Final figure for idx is 7.5 A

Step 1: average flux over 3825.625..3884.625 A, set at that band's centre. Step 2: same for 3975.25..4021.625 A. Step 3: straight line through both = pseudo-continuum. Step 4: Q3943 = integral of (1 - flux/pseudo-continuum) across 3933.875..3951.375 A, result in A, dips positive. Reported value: 5.8 A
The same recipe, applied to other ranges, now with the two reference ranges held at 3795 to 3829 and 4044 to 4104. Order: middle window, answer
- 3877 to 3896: 2.0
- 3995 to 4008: -0.7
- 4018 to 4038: -0.9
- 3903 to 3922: 0.6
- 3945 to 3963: 1.5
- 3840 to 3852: -0.5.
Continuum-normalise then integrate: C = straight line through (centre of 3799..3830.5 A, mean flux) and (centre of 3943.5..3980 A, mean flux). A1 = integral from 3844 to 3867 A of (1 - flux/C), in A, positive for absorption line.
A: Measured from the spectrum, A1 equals -3.7 A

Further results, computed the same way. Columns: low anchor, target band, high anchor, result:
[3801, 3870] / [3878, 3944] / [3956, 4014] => 8.9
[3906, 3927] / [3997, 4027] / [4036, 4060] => -1.6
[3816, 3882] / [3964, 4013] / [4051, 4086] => 3.8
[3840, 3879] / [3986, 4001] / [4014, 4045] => -0.7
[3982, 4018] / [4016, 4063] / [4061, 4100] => 0.1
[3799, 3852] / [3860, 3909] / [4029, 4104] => 1.0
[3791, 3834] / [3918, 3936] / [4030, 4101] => 6.8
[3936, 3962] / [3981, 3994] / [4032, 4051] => -2.4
